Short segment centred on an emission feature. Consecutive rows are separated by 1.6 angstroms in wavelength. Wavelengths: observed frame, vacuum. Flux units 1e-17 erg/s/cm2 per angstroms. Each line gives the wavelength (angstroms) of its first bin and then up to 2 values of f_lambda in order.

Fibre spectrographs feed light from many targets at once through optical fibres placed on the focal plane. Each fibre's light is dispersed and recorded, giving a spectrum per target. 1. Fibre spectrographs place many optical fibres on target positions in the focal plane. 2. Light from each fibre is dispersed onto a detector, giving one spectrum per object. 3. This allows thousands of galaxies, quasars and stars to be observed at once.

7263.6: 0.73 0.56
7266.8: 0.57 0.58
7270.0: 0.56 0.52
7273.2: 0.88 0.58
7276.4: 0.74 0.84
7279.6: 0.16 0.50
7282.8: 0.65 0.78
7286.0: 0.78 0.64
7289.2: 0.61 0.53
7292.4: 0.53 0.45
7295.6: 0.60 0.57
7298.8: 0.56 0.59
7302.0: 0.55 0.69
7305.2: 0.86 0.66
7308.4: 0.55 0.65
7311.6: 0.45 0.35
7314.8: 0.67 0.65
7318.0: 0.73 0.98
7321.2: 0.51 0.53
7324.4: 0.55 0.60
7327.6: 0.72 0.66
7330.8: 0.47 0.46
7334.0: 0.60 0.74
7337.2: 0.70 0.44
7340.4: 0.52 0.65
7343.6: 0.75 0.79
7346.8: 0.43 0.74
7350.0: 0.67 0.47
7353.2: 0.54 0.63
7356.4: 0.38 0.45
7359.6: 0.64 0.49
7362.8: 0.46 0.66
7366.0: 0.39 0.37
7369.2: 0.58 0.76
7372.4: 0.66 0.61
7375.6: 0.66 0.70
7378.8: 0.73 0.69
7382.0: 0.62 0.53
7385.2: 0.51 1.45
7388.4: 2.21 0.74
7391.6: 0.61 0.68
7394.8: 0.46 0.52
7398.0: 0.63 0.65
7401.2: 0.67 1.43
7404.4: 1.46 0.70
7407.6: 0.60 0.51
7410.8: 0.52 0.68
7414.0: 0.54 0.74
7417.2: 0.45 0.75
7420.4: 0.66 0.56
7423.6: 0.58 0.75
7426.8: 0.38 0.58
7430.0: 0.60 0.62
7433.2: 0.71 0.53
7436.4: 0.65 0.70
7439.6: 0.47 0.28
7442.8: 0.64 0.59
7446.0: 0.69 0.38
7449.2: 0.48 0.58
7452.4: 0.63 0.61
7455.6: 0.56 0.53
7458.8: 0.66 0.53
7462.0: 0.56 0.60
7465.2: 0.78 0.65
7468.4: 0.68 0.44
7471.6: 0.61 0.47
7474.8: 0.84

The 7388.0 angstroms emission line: [S II] 6716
